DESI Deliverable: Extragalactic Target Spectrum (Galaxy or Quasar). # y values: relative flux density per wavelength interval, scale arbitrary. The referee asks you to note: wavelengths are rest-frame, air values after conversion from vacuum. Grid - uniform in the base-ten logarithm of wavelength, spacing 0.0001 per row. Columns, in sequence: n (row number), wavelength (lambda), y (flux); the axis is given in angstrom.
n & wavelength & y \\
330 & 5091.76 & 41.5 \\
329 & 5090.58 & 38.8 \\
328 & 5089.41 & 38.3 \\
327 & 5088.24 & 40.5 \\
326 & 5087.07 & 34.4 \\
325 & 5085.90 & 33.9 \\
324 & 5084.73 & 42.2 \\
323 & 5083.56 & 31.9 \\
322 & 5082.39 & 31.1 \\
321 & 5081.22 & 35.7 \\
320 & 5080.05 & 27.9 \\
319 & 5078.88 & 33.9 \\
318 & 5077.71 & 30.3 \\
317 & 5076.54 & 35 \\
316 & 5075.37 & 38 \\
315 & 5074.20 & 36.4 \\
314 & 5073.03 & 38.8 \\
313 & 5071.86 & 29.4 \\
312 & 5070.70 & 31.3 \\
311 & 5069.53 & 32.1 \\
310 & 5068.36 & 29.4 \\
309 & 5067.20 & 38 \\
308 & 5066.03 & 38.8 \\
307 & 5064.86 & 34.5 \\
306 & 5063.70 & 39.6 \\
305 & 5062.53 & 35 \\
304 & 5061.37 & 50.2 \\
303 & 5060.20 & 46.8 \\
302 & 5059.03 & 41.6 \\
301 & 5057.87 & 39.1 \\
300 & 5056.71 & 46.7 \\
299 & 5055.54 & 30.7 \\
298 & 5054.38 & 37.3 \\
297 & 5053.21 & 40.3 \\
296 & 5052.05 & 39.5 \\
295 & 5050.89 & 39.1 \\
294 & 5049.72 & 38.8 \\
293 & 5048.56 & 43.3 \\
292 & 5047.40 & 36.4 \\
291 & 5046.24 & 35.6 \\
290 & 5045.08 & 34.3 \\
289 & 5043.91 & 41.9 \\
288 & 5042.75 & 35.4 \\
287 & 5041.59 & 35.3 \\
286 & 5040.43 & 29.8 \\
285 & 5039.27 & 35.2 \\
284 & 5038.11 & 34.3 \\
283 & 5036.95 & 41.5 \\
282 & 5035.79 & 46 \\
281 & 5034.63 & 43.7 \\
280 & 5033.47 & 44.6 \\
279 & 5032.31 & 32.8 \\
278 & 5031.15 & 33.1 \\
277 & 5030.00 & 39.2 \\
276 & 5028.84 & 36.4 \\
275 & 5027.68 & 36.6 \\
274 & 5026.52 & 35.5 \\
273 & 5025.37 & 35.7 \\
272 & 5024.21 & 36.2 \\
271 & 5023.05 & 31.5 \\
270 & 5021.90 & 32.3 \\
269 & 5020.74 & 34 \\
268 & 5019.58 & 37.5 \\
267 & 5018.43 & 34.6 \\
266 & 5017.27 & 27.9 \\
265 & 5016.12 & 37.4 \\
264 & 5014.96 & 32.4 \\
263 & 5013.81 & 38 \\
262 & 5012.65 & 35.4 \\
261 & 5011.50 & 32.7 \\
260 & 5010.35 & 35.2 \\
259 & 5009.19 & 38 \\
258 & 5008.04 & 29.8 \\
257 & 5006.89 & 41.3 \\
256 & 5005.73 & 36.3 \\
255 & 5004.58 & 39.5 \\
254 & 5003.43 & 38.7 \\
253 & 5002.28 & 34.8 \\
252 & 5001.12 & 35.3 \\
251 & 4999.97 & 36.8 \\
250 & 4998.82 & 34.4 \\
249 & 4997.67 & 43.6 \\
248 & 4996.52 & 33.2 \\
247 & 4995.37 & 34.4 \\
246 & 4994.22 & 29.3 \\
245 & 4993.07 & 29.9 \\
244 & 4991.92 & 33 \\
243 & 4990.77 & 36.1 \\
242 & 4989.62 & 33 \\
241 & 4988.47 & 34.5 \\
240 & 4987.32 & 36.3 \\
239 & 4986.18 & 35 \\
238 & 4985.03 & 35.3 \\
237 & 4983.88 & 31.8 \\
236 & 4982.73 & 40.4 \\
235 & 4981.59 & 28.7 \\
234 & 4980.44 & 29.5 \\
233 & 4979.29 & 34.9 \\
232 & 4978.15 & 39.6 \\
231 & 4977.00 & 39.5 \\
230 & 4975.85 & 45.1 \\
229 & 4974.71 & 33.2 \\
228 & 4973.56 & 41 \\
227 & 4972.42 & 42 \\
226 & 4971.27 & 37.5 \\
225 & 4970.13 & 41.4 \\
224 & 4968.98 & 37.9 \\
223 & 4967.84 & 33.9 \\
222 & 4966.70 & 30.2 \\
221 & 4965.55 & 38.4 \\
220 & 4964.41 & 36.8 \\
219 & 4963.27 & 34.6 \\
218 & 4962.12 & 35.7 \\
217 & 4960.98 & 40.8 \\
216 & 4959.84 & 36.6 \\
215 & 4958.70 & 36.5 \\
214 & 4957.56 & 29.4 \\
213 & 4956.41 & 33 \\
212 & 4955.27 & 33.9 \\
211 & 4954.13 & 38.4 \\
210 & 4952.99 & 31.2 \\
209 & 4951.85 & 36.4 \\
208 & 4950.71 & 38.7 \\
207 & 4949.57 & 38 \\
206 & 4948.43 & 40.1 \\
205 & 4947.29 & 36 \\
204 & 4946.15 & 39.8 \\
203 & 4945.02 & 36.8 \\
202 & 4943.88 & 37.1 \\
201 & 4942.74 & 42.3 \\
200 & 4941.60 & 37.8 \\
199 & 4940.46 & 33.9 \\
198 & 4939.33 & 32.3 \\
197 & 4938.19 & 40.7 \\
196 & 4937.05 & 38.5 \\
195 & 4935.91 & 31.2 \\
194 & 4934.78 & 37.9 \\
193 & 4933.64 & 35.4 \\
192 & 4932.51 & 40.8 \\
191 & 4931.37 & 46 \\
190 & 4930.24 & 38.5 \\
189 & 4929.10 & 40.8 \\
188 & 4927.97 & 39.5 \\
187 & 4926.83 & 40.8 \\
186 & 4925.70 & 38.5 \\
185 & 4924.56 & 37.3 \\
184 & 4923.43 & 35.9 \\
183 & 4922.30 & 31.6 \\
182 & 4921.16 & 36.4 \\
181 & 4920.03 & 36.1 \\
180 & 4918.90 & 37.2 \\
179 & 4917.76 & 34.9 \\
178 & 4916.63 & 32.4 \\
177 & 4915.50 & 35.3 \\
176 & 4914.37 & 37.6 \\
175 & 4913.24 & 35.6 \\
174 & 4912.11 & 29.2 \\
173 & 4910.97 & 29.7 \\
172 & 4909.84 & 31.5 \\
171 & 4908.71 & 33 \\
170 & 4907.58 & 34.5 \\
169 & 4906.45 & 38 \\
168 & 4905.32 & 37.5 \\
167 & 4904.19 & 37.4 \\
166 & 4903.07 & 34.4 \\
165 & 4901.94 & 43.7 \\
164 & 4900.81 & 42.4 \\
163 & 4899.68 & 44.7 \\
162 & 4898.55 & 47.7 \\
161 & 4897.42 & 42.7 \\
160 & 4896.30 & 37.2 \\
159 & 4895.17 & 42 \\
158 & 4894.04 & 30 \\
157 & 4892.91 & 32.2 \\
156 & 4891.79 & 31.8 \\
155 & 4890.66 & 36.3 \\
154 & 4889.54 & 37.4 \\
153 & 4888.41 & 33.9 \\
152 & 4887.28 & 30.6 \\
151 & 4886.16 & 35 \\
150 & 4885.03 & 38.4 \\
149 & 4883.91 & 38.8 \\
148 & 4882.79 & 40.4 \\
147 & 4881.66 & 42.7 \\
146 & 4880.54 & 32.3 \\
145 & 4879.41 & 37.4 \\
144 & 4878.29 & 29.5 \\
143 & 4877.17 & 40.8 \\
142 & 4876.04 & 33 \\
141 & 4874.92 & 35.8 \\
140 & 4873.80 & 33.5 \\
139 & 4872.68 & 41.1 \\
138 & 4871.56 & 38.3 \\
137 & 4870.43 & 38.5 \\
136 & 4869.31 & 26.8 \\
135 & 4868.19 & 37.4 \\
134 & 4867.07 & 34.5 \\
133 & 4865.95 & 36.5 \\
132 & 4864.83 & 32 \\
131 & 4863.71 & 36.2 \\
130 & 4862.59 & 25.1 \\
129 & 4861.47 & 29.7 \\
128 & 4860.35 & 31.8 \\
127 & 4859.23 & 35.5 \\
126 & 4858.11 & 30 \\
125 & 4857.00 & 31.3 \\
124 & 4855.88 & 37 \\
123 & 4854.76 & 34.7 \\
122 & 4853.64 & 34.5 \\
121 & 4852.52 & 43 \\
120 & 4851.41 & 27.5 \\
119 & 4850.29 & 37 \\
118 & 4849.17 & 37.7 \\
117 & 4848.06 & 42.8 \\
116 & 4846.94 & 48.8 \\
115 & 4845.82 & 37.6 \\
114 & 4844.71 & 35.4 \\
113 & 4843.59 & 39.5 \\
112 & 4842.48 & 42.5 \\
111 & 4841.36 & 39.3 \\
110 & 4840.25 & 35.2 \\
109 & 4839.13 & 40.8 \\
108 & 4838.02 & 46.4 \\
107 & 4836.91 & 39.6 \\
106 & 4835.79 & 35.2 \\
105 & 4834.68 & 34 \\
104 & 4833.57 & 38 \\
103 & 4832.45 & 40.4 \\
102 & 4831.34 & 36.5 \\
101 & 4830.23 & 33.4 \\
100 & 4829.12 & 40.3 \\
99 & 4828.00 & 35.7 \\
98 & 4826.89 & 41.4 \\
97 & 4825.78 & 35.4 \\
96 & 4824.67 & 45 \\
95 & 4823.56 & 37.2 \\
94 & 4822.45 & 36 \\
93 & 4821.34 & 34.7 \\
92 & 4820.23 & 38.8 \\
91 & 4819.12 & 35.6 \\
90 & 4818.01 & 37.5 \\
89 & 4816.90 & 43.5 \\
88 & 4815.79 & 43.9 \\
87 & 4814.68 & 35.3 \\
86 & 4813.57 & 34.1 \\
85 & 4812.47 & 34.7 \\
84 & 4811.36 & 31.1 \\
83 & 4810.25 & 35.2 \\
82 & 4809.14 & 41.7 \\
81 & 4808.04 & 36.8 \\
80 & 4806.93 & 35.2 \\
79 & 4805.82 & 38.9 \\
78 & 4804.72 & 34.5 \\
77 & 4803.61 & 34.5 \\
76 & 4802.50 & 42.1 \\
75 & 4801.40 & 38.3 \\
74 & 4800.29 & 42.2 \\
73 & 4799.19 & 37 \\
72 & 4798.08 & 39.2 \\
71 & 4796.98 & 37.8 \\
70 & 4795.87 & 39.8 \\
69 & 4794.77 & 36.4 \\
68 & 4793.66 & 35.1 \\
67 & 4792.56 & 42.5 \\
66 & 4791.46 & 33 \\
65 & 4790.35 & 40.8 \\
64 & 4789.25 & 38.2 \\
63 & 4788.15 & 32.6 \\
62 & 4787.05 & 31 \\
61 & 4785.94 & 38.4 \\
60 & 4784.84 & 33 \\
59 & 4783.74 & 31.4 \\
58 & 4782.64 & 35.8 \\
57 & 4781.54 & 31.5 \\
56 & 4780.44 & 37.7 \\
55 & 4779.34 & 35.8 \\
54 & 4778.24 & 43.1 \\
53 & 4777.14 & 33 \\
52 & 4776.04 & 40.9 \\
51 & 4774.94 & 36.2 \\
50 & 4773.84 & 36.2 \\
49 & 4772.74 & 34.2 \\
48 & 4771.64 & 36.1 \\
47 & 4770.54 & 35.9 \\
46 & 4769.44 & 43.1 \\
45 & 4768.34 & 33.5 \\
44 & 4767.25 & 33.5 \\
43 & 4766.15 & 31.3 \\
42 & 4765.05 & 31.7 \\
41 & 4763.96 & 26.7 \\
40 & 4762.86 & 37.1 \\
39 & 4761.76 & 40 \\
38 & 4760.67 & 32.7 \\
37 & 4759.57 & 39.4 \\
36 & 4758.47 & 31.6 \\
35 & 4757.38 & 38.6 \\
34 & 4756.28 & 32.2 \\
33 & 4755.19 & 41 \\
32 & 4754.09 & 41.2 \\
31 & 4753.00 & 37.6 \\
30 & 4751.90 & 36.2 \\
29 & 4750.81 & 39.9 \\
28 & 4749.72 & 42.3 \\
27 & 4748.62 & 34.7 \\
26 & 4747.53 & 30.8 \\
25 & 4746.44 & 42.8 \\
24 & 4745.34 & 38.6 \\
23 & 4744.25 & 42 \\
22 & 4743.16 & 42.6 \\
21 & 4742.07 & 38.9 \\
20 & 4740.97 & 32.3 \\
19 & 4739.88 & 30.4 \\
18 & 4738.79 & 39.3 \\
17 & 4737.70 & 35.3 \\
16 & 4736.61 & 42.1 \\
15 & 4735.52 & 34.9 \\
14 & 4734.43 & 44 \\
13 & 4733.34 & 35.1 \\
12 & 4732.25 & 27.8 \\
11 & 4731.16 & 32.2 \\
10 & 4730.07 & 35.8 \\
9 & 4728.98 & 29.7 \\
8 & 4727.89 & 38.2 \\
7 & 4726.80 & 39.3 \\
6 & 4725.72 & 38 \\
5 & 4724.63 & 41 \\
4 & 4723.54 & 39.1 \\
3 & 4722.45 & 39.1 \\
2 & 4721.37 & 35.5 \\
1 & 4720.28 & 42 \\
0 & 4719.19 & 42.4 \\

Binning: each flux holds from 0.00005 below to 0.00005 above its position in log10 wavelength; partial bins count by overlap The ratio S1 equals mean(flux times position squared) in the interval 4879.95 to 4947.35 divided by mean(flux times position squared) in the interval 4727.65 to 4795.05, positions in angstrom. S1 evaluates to 1.09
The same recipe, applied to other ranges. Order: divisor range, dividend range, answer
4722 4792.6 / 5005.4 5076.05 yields 1.14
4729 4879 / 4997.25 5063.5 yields 1.12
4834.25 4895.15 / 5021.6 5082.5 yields 1.10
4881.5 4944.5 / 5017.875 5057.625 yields 1.06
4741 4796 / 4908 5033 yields 1.07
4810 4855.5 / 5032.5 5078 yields 1.09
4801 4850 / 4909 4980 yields 1.01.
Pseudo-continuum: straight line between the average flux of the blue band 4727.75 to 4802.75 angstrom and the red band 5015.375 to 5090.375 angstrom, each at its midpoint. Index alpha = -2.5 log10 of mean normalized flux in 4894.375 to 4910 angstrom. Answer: -0.07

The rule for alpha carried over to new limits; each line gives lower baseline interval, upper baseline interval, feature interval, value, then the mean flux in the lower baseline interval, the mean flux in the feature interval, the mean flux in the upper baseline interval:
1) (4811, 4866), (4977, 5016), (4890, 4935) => -0.03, 36.9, 37.1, 35.2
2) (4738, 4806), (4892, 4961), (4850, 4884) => 0.06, 36.7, 34.9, 36.9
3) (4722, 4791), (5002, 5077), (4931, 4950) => -0.03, 36.4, 37.8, 36.9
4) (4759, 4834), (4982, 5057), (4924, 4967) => -0.02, 36.8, 37.2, 36.2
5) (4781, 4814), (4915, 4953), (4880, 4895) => 0.04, 36.4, 35.5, 37.3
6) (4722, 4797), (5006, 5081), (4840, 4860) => -0.02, 36.5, 37.2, 36.5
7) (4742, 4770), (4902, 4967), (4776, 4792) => 0.04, 36.9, 35.6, 36.4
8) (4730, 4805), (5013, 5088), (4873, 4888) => 0.01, 36.6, 36.1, 36.5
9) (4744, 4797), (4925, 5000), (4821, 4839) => -0.05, 36.4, 38.2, 36.6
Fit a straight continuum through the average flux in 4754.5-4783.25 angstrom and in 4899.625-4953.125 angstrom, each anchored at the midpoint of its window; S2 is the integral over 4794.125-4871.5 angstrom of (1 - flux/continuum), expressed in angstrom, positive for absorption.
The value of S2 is -1.6 angstrom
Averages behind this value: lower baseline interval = 35.7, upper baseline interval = 37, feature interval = 37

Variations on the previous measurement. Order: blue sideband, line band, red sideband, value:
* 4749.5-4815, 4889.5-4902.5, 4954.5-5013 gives -1.09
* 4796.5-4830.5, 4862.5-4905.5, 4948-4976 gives 0.60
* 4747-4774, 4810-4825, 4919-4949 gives -0.31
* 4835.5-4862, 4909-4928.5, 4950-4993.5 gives 0.64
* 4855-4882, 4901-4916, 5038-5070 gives -0.10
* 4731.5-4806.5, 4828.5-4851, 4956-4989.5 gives -1.51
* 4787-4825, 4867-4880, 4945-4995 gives 0.44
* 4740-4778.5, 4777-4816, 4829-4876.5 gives -0.16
